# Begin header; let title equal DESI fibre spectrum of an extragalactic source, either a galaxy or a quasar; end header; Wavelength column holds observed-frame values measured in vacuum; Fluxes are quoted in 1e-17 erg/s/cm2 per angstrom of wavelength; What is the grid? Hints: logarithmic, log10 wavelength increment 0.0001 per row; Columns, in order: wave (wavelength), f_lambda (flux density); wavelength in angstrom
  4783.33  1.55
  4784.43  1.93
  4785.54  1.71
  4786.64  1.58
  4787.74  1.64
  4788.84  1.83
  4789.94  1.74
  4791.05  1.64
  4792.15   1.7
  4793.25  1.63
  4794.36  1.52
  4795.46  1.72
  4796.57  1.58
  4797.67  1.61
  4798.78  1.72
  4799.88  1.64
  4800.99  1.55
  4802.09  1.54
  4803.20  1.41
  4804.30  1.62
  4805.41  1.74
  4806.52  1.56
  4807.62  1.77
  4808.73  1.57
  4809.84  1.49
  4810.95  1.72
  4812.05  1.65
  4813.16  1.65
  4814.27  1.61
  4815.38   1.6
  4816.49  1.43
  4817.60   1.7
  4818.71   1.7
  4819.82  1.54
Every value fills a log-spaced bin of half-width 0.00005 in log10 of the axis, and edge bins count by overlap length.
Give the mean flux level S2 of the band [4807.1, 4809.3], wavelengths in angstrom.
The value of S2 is 1.66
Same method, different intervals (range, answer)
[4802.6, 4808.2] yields 1.62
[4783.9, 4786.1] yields 1.81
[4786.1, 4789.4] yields 1.69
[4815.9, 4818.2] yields 1.57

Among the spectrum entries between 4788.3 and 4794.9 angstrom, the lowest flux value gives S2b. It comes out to 1.52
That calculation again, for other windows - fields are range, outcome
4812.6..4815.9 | 1.6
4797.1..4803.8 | 1.41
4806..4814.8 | 1.49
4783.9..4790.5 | 1.58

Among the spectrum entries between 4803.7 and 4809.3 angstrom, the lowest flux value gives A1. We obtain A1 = 1.56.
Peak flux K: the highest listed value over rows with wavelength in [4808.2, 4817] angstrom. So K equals 1.72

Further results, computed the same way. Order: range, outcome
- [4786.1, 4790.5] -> 1.83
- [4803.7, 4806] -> 1.74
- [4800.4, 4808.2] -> 1.77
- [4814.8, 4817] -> 1.6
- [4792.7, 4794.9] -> 1.63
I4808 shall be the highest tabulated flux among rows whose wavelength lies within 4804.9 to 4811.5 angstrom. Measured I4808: 1.77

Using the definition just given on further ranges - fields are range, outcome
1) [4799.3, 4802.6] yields 1.64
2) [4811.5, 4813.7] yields 1.65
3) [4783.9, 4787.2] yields 1.93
